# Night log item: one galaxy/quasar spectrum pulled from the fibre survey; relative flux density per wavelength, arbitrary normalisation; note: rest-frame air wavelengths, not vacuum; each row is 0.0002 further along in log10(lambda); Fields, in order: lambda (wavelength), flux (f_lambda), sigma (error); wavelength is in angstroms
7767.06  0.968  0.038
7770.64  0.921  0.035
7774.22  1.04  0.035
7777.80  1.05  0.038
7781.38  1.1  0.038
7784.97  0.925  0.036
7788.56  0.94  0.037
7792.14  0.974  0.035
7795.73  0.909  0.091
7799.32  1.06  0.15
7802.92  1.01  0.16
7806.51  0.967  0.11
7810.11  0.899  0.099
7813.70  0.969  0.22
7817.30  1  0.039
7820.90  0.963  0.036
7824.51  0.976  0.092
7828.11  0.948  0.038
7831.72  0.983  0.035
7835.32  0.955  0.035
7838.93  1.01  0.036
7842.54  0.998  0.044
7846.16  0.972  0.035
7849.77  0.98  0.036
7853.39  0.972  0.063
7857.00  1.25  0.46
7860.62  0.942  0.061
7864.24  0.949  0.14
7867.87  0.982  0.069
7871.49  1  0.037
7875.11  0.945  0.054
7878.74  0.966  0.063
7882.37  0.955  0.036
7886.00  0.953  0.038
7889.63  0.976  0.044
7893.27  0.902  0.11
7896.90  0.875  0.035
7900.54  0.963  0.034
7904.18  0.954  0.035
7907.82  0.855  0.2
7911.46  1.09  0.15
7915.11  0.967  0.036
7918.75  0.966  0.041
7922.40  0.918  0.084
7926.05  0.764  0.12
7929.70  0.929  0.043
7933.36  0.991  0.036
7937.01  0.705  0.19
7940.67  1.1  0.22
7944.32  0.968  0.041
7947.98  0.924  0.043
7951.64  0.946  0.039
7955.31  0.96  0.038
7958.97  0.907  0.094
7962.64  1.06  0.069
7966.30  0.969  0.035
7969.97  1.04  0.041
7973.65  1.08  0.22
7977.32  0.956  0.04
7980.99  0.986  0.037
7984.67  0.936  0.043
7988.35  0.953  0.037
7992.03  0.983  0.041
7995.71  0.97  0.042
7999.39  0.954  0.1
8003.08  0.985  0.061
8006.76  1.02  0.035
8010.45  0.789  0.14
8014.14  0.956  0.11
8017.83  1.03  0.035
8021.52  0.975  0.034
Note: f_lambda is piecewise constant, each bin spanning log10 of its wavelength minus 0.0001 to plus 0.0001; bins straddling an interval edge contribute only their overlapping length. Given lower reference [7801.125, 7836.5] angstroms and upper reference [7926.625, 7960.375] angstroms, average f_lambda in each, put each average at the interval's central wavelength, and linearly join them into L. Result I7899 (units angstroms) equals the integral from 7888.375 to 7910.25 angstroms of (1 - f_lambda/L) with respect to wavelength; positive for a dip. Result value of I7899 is 0.5 angstroms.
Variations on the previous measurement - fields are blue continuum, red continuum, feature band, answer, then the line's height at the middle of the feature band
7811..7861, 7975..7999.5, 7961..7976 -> -1.0 angstroms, 0.969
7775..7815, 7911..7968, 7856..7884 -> -0.8 angstroms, 0.963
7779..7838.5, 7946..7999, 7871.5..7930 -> 2.2 angstroms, 0.976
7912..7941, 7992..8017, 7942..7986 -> -2.2 angstroms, 0.933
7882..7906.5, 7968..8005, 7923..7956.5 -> 1.4 angstroms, 0.96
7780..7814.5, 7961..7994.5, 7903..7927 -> 1.3 angstroms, 0.988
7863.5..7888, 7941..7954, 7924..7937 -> 1.3 angstroms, 0.965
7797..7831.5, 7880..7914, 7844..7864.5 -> -1.1 angstroms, 0.962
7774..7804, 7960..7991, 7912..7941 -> 2.3 angstroms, 0.996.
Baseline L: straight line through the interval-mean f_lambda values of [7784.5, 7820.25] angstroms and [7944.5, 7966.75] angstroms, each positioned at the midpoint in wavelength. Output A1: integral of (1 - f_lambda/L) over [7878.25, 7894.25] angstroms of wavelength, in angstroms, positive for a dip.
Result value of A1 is 0.2 angstroms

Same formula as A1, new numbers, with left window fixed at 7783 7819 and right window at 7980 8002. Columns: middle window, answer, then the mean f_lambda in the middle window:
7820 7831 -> 0.01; 0.964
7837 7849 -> -0.33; 0.991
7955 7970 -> -0.31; 0.984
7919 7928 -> 0.93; 0.864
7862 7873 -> -0.12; 0.975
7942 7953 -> 0.12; 0.954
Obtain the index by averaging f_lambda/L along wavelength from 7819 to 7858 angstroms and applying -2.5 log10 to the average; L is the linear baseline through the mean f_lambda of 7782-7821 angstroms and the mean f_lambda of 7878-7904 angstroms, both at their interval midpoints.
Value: -0.04 mag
